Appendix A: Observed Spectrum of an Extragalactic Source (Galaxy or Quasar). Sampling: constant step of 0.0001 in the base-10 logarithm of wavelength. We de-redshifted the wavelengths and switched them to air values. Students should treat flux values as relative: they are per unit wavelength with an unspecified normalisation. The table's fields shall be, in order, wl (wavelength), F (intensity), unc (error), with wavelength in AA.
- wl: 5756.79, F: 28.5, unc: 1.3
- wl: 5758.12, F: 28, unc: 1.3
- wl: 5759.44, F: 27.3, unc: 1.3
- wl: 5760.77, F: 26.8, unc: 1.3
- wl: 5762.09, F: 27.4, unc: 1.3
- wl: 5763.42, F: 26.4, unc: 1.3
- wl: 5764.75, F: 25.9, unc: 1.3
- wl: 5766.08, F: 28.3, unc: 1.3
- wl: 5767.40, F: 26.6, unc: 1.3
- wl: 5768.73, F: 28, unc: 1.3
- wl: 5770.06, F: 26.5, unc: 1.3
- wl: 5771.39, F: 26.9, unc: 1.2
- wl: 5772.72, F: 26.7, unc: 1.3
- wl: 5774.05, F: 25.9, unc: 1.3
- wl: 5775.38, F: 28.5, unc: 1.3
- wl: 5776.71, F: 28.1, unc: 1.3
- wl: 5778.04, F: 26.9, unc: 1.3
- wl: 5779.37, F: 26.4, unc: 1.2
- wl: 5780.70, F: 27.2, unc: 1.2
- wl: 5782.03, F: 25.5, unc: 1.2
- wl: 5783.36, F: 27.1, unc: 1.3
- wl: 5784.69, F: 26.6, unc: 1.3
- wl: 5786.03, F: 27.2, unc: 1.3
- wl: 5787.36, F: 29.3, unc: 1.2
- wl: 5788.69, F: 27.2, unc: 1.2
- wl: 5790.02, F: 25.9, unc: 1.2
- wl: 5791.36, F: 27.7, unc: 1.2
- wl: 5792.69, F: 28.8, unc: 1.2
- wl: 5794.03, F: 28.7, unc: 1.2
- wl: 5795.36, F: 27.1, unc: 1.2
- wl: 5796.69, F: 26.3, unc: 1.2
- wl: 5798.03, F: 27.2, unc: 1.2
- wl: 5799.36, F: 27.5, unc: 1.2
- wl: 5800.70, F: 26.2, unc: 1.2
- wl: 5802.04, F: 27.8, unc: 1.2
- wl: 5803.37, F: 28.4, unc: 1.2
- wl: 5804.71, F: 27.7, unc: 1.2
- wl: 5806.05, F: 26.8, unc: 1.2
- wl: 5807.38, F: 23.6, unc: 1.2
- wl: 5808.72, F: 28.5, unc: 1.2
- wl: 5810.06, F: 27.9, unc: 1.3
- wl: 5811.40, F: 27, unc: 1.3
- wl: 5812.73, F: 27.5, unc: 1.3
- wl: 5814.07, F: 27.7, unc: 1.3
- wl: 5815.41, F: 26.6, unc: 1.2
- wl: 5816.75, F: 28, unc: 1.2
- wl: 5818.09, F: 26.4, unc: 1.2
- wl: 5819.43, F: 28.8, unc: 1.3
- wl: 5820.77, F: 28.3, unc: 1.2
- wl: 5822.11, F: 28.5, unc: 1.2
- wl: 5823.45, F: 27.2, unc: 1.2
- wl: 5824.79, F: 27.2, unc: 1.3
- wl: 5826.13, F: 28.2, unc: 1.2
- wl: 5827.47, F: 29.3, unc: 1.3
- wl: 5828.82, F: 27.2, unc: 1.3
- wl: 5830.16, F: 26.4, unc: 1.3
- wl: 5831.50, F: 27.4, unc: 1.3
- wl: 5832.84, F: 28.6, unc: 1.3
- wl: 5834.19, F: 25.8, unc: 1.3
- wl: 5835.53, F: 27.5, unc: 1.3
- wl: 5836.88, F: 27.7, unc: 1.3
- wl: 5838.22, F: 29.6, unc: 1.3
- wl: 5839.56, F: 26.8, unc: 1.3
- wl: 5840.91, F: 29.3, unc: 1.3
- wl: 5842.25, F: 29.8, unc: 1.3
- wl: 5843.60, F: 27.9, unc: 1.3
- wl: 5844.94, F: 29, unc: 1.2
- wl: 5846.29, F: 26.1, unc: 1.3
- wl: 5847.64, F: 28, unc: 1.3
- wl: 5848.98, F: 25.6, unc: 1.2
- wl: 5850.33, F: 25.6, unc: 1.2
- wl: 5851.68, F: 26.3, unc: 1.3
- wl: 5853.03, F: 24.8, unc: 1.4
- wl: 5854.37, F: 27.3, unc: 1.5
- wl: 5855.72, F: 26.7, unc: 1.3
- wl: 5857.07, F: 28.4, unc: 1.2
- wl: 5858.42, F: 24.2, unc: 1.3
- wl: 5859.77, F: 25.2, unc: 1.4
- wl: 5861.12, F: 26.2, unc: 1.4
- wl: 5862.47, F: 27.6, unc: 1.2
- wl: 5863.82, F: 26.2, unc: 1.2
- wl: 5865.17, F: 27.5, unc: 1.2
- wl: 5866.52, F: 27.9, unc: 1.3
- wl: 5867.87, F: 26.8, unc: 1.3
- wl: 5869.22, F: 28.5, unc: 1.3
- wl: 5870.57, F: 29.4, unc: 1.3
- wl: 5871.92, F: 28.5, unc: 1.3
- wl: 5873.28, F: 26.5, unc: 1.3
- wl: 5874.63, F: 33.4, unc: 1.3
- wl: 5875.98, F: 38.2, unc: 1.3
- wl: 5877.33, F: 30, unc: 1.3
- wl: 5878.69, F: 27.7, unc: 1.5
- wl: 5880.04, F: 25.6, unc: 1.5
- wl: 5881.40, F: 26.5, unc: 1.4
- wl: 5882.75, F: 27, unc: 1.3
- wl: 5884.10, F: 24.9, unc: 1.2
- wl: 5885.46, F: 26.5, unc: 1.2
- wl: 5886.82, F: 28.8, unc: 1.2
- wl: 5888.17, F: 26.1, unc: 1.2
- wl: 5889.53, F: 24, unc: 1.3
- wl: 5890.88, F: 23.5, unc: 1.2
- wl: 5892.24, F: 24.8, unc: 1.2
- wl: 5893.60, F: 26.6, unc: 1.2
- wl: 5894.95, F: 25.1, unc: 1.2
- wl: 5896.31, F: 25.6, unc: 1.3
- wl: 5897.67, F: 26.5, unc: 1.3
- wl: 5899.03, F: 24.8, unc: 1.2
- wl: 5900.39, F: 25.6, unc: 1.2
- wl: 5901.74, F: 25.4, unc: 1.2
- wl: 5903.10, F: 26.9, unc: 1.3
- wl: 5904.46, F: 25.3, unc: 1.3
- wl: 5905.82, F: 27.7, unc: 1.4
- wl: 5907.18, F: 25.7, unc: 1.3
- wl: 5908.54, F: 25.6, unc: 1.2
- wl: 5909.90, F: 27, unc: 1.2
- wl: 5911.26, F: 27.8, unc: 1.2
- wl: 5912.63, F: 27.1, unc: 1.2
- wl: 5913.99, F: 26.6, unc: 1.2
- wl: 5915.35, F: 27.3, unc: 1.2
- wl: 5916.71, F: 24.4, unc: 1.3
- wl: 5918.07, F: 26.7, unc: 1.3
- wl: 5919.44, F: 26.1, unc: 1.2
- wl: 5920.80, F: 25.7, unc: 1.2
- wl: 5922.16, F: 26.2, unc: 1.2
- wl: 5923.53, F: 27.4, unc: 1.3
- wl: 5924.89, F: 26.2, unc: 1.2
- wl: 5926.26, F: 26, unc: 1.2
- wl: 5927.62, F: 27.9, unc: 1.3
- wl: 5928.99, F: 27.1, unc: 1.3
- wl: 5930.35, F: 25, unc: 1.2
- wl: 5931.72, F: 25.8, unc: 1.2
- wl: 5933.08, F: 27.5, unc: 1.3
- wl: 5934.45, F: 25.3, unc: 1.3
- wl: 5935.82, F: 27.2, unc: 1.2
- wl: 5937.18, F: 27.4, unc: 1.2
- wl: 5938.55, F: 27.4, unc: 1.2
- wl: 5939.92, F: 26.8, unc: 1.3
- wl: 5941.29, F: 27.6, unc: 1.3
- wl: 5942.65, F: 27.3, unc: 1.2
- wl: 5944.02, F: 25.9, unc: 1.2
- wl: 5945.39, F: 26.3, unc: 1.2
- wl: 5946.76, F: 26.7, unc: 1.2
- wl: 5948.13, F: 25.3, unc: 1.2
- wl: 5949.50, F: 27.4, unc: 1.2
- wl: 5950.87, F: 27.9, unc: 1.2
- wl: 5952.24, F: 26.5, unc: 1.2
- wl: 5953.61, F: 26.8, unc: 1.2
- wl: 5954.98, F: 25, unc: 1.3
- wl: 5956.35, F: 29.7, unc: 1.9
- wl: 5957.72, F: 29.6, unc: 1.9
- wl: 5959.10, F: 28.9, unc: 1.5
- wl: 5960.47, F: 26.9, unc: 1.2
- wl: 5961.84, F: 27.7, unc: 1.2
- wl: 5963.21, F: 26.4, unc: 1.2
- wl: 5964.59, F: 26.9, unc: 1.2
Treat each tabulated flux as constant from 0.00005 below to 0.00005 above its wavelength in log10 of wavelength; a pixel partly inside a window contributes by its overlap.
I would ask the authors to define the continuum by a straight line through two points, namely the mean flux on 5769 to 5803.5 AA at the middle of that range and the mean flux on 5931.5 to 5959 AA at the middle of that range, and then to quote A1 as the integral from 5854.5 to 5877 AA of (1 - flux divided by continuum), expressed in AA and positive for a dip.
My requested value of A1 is -0.9 AA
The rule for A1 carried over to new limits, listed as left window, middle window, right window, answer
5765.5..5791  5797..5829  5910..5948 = -0.58 AA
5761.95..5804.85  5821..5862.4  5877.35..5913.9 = -0.96 AA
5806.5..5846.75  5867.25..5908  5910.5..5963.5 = 0.24 AA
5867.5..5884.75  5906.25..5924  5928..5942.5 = 0.65 AA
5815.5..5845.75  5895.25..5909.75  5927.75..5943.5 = 0.65 AA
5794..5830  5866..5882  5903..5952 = -1.26 AA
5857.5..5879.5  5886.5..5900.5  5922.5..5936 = 1.06 AA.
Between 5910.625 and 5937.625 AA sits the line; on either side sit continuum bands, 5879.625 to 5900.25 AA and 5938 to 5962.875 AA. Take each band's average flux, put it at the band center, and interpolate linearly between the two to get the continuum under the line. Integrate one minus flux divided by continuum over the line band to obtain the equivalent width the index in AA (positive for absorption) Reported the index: 0.0 AA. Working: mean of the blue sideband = 25.7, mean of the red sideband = 27.2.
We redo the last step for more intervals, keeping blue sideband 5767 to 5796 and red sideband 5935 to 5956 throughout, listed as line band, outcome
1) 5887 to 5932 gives 1.4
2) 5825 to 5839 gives -0.3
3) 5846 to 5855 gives 0.3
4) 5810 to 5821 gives -0.2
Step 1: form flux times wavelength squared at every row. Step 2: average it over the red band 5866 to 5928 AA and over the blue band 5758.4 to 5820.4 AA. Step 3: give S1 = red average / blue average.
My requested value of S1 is 1.0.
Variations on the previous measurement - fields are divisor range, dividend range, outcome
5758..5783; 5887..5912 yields 1.00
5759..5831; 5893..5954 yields 1.01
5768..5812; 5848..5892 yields 1.03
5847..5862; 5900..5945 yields 1.03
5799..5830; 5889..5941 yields 0.99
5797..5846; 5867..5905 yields 1.00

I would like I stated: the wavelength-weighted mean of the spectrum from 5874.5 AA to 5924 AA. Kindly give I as 26.7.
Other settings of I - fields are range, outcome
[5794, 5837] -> 27.4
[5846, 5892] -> 27.2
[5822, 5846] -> 27.9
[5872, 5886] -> 28.6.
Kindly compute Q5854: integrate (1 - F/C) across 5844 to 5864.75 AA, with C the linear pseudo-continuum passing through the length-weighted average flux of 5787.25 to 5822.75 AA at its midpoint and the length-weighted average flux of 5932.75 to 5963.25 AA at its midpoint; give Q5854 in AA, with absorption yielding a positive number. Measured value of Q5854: 0.6 AA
